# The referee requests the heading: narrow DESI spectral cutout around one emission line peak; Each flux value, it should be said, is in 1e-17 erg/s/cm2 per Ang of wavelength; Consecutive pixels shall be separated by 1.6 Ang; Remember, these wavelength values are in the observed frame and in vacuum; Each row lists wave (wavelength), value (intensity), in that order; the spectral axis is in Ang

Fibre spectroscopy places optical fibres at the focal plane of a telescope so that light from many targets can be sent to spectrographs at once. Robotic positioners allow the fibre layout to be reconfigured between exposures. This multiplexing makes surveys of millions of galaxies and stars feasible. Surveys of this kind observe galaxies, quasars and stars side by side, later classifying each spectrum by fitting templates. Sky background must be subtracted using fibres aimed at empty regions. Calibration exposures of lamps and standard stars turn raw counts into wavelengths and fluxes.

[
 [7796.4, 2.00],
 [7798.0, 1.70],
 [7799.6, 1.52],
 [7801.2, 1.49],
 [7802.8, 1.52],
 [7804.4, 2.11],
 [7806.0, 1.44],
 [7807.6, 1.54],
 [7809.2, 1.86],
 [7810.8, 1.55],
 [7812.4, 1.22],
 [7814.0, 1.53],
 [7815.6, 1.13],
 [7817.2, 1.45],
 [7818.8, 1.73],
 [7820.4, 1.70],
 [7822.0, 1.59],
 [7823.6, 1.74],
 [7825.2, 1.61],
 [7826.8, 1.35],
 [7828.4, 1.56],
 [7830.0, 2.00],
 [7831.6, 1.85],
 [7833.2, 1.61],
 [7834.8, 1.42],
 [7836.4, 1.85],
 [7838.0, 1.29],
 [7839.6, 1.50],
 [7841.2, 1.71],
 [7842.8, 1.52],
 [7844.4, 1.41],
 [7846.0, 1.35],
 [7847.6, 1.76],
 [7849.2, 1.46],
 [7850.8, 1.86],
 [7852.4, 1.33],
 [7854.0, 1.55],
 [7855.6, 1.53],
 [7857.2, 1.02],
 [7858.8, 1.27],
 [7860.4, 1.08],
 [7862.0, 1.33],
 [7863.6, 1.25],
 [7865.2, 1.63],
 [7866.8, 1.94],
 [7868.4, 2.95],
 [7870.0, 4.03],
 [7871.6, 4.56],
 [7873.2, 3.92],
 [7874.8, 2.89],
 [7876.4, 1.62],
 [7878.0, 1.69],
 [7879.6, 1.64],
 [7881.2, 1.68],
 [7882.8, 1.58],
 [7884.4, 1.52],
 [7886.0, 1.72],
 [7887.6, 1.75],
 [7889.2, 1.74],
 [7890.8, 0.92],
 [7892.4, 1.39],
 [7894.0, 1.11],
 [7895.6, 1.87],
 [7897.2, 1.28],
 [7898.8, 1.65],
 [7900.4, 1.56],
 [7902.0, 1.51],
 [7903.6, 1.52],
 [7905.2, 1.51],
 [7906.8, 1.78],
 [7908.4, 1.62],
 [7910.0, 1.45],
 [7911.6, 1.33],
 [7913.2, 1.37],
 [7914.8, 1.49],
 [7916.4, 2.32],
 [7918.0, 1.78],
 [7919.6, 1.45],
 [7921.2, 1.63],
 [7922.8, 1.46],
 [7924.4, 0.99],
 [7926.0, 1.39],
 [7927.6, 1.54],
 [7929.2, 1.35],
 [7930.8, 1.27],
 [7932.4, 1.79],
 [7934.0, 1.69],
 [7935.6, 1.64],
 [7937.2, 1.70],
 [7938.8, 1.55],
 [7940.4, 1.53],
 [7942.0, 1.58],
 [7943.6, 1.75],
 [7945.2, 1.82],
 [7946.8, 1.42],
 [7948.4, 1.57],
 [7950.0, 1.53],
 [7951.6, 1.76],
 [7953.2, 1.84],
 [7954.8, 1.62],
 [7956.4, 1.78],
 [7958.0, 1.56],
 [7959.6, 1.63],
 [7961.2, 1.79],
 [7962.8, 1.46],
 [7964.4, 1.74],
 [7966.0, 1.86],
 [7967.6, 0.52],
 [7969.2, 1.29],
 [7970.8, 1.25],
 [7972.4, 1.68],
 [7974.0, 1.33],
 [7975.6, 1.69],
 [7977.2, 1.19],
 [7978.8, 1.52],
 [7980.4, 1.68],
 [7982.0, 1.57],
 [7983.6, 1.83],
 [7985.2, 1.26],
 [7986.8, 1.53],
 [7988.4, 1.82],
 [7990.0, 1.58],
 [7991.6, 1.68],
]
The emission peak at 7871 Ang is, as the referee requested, H-beta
